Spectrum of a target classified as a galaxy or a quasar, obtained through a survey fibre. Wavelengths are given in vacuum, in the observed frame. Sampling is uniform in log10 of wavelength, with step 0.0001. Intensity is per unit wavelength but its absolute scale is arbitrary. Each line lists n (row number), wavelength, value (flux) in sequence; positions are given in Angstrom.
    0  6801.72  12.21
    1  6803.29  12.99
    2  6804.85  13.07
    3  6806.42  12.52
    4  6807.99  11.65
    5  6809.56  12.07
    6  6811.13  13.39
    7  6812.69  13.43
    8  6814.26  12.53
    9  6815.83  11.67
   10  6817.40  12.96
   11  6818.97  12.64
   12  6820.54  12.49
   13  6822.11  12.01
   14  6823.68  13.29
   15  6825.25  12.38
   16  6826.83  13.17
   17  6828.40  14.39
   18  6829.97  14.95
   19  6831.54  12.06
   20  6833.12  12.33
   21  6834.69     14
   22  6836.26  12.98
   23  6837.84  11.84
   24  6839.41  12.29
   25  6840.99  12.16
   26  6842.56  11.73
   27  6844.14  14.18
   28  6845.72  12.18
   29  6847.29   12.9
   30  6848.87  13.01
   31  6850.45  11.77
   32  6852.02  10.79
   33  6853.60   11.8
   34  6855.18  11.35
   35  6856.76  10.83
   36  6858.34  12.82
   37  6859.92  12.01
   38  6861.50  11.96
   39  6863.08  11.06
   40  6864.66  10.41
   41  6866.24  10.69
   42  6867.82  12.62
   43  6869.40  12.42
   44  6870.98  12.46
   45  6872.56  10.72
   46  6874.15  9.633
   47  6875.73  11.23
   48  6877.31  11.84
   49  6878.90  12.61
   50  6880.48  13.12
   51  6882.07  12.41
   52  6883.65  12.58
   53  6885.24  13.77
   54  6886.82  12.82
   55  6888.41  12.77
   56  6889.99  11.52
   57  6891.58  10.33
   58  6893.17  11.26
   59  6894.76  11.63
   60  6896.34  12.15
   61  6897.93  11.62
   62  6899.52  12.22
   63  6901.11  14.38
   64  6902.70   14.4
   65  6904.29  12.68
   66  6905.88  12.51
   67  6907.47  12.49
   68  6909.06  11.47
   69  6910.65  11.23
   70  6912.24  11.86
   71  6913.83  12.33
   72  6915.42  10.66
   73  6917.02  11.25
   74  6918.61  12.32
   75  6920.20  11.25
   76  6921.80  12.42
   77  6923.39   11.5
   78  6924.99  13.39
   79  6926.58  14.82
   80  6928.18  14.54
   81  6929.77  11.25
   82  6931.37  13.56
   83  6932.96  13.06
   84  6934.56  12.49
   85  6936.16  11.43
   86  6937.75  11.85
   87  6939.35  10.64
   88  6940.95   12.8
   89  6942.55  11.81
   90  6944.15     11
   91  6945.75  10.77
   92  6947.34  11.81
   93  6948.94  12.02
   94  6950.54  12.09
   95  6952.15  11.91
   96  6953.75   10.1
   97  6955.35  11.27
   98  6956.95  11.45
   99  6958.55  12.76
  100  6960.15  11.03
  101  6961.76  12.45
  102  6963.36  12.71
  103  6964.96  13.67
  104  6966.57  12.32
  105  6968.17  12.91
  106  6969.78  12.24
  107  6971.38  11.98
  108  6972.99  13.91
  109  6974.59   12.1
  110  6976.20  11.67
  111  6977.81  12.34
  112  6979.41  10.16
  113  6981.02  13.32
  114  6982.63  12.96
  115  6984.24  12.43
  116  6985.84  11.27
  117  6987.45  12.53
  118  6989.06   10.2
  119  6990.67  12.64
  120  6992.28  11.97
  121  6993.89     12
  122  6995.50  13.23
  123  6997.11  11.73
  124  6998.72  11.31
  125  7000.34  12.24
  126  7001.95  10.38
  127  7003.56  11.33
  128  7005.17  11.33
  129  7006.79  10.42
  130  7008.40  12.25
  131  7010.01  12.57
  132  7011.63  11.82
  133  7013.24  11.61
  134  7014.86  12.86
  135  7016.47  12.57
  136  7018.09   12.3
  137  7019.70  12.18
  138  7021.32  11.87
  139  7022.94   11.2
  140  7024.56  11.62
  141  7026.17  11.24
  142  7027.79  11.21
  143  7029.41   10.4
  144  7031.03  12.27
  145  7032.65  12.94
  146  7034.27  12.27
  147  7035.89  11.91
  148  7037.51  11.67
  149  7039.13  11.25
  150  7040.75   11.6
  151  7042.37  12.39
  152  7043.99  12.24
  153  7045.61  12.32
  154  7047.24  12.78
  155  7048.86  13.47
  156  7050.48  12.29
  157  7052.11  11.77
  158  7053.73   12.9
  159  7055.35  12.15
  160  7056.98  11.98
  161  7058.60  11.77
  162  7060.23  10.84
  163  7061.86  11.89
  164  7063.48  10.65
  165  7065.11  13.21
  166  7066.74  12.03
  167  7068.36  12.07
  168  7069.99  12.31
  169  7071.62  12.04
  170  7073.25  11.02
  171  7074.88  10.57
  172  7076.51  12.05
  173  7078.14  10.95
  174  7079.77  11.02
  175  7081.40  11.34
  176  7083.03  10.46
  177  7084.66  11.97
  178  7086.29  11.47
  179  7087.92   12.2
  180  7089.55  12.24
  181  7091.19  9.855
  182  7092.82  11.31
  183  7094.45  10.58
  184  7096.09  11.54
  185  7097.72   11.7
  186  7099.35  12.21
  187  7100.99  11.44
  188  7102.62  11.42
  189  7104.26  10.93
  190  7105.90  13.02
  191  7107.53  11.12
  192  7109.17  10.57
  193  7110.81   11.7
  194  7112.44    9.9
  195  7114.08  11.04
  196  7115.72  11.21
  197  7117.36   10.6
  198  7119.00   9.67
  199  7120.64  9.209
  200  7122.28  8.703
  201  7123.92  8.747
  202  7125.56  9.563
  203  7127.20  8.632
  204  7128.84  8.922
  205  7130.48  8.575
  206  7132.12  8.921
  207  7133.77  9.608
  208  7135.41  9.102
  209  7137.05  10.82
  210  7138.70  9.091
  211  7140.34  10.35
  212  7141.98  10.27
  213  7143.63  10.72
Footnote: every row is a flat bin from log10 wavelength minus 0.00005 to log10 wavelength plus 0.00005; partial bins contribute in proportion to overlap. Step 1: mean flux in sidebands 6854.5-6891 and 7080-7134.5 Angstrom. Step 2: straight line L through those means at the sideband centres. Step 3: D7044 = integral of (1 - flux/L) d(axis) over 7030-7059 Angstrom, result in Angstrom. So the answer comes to -3.31 Angstrom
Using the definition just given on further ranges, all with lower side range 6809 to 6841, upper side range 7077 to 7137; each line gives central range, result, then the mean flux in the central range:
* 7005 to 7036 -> -1.55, 11.8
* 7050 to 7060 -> -0.95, 12.1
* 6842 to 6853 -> 0.25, 12.4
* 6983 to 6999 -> -0.64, 12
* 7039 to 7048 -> -0.85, 12.2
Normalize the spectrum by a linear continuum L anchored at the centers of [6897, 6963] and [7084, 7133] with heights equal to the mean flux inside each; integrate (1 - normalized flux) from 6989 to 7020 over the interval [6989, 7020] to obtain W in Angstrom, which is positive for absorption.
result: -1.0 Angstrom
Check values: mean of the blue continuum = 12.1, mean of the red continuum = 10.6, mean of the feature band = 11.9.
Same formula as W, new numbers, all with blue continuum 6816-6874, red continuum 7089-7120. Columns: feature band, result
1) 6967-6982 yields -0.8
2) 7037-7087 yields -2.2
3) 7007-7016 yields -0.4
